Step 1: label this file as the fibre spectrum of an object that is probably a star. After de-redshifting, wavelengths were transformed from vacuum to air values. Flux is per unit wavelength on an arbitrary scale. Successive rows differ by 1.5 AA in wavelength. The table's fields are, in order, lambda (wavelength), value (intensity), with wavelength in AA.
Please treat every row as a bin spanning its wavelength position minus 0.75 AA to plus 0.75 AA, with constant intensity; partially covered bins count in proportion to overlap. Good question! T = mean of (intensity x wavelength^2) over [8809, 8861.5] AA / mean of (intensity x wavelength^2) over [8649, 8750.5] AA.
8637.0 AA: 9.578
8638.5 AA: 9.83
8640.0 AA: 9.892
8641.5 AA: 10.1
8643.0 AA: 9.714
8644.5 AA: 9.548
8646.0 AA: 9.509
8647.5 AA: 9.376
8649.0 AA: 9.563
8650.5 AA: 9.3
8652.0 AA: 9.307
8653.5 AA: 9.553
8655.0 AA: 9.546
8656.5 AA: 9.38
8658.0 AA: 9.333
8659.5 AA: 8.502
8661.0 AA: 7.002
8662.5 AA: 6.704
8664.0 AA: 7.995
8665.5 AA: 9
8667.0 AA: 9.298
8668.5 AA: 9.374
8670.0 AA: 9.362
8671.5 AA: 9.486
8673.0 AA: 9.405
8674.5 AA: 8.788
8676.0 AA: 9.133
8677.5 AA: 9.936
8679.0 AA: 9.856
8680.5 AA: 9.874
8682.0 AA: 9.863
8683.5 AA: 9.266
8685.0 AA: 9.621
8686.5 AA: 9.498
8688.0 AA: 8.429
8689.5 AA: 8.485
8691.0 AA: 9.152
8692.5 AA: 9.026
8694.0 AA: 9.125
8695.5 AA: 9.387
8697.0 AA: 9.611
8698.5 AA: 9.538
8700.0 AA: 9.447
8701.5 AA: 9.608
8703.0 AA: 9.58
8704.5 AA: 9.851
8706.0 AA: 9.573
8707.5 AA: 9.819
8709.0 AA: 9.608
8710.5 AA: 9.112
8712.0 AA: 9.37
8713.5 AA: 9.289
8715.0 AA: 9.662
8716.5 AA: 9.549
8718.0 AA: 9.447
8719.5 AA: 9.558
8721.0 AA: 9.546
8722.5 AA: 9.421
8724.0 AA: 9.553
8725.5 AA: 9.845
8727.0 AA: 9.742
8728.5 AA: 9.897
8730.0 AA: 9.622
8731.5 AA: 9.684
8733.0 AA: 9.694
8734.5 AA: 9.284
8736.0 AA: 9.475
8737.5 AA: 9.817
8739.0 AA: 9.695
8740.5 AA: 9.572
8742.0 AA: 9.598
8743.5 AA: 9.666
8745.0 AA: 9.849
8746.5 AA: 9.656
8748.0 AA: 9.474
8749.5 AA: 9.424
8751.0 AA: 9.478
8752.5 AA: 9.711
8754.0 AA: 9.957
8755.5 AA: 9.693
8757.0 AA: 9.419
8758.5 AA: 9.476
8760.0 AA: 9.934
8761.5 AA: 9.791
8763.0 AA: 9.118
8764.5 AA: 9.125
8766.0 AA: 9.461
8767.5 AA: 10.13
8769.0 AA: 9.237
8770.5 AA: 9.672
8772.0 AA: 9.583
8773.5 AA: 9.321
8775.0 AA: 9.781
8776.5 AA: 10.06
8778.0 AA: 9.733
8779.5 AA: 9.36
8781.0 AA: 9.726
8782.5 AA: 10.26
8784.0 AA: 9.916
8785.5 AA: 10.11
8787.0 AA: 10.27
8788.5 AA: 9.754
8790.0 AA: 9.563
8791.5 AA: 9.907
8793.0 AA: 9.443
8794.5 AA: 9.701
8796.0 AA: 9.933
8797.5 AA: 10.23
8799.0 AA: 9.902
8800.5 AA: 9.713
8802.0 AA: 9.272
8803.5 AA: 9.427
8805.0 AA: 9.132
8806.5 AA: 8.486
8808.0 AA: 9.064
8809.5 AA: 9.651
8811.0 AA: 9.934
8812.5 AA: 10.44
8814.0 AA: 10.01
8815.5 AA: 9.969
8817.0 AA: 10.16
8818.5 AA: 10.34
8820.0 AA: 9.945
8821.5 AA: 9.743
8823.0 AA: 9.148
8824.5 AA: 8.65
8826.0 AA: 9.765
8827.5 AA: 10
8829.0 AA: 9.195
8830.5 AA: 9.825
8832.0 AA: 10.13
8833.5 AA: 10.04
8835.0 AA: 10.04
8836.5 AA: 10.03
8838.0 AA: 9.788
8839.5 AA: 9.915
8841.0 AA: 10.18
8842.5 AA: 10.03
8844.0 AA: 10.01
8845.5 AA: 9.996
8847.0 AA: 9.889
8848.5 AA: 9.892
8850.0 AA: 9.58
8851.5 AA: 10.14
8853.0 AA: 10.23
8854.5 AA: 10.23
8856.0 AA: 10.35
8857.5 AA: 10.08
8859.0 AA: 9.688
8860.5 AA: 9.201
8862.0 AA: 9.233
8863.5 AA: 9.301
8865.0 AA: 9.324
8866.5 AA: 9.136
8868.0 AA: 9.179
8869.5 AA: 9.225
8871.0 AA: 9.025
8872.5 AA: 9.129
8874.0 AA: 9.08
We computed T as 1.09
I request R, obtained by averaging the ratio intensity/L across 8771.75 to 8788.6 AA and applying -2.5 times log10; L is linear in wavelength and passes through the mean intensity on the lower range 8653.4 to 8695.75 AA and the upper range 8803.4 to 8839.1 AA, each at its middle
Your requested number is -0.034 mag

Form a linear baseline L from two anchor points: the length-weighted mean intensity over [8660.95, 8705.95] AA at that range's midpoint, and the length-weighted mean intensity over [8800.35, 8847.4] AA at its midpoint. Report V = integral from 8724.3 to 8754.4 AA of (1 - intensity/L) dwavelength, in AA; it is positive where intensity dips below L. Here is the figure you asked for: -0.8 AA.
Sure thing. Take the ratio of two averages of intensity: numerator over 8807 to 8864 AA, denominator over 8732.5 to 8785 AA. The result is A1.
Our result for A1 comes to 1.0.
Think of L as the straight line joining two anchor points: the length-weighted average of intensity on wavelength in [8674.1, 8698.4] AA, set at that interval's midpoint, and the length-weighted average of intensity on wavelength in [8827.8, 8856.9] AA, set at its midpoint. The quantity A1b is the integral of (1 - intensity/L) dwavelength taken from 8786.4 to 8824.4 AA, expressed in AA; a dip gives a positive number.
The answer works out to 0.4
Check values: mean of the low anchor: 9.33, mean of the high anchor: 9.97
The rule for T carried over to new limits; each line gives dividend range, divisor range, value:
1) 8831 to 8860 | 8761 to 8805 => 1.05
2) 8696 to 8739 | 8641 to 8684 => 1.05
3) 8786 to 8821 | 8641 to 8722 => 1.08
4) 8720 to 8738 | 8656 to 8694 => 1.08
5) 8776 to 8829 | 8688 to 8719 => 1.06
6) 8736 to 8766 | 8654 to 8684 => 1.08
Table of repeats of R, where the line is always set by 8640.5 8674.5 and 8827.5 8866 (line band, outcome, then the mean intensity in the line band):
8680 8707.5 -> -0.02 mag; 9.39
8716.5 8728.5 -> -0.03 mag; 9.6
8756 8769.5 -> 0.00 mag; 9.53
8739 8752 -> -0.02 mag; 9.6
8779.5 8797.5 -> -0.03 mag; 9.86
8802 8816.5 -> 0.02 mag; 9.56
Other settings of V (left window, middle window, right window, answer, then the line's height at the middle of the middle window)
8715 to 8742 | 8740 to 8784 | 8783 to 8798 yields 0.6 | 9.76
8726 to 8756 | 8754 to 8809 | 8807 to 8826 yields 0.4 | 9.7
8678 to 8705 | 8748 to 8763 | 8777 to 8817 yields 0.0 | 9.61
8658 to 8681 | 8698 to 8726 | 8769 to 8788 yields -0.9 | 9.26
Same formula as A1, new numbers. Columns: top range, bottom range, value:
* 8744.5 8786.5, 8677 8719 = 1.02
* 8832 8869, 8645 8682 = 1.08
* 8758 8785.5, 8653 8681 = 1.07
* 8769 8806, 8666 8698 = 1.04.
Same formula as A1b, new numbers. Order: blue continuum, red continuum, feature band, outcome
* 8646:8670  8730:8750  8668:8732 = -1.3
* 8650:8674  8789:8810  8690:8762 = -2.9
